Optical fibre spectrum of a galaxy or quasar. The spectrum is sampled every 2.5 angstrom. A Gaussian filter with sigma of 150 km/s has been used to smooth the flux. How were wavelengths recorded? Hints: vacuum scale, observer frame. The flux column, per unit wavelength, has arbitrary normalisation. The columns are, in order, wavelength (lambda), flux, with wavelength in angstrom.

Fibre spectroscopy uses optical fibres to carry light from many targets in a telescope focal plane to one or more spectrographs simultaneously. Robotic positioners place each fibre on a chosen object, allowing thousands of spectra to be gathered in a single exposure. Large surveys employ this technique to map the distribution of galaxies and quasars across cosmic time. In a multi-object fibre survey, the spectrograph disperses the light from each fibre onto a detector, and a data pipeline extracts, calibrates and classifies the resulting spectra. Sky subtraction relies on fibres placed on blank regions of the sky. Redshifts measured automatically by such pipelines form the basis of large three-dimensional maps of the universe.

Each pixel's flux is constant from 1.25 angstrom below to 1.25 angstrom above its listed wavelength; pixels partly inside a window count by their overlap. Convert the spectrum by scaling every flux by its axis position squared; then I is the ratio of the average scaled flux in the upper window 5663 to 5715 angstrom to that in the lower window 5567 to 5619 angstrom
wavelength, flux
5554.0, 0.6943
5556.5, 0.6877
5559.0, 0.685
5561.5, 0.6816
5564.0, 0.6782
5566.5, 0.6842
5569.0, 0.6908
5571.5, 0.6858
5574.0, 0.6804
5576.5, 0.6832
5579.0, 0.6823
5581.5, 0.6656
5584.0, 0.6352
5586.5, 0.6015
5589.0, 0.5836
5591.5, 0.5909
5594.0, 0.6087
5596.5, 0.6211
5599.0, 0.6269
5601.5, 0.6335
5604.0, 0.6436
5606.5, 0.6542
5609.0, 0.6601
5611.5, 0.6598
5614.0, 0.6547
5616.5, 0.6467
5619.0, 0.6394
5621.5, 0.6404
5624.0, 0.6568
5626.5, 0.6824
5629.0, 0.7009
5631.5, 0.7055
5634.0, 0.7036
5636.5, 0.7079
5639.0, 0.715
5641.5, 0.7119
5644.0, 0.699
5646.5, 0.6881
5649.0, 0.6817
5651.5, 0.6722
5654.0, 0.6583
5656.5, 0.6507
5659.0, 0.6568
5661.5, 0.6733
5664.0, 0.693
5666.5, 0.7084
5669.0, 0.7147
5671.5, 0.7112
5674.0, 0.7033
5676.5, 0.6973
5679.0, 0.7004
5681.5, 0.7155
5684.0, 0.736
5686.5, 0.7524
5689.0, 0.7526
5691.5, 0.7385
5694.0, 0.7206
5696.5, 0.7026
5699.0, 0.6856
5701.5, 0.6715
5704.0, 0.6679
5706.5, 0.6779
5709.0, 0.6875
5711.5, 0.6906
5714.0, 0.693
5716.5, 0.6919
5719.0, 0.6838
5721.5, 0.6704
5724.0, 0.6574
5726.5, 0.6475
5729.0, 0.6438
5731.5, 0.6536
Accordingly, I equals 1.13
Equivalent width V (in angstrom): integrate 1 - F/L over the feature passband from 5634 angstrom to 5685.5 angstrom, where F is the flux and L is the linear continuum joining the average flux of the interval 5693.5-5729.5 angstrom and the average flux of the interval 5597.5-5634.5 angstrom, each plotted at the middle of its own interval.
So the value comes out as -2.05 angstrom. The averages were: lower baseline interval 0.659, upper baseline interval 0.679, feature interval 0.695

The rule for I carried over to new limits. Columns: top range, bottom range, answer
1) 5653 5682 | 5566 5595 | 1.10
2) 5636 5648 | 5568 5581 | 1.05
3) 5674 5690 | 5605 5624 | 1.14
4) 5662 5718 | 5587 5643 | 1.10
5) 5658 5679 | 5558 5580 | 1.05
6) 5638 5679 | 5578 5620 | 1.11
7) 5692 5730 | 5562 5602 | 1.10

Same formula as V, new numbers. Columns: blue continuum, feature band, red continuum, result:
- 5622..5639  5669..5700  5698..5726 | -1.6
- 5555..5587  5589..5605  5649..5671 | 1.4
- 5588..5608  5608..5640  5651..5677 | -1.4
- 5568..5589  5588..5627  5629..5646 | 2.6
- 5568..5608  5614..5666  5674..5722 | -0.6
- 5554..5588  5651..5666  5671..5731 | 0.4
